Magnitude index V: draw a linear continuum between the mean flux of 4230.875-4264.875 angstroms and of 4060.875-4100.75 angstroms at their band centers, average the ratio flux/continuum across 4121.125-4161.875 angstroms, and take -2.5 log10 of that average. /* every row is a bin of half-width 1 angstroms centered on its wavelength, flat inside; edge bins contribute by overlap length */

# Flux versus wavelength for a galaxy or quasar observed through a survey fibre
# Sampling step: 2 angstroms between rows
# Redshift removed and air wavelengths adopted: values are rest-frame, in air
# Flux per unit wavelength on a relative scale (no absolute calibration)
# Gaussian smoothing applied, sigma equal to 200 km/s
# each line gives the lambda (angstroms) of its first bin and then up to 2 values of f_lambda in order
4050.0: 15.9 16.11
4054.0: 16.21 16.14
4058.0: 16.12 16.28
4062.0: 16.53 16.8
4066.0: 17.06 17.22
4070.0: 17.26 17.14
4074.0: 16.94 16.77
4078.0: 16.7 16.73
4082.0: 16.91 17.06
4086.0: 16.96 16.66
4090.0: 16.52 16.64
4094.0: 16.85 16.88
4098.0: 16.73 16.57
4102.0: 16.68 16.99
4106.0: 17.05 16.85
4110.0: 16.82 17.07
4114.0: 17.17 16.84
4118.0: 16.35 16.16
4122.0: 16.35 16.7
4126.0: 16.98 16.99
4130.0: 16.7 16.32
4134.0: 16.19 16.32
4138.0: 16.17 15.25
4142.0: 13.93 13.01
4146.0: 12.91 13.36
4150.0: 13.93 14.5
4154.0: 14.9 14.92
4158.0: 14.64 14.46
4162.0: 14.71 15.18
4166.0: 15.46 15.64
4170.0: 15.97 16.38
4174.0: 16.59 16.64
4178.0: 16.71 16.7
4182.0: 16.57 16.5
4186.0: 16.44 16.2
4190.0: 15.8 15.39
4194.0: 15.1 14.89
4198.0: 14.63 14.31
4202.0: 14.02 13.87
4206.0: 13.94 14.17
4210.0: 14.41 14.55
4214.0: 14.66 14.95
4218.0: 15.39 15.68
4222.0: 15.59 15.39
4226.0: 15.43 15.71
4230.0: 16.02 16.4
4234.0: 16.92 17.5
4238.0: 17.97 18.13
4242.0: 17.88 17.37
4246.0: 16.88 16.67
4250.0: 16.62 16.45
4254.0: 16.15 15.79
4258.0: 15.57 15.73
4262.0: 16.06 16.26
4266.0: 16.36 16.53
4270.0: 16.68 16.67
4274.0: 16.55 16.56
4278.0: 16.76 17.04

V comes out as 0.11 mag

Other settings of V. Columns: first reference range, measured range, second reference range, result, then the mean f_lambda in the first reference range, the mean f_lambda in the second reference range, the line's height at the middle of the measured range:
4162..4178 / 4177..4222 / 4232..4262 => 0.07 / 15.9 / 16.8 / 16.3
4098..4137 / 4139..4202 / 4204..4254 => 0.08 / 16.7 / 16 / 16.4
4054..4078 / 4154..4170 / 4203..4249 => 0.08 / 16.7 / 15.9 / 16.2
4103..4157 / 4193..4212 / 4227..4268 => 0.14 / 15.8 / 16.6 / 16.3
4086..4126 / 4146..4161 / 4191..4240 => 0.13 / 16.7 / 15.3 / 16.1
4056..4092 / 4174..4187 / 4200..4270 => -0.03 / 16.8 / 15.9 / 16.2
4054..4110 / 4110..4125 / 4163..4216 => -0.02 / 16.8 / 15.4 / 16.3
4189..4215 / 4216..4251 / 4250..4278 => -0.07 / 14.6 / 16.3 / 15.5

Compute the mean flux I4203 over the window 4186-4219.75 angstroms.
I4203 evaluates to 14.8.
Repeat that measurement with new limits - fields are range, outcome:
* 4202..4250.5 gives 15.9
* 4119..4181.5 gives 15.5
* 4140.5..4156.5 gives 13.9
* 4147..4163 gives 14.4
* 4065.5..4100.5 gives 16.9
